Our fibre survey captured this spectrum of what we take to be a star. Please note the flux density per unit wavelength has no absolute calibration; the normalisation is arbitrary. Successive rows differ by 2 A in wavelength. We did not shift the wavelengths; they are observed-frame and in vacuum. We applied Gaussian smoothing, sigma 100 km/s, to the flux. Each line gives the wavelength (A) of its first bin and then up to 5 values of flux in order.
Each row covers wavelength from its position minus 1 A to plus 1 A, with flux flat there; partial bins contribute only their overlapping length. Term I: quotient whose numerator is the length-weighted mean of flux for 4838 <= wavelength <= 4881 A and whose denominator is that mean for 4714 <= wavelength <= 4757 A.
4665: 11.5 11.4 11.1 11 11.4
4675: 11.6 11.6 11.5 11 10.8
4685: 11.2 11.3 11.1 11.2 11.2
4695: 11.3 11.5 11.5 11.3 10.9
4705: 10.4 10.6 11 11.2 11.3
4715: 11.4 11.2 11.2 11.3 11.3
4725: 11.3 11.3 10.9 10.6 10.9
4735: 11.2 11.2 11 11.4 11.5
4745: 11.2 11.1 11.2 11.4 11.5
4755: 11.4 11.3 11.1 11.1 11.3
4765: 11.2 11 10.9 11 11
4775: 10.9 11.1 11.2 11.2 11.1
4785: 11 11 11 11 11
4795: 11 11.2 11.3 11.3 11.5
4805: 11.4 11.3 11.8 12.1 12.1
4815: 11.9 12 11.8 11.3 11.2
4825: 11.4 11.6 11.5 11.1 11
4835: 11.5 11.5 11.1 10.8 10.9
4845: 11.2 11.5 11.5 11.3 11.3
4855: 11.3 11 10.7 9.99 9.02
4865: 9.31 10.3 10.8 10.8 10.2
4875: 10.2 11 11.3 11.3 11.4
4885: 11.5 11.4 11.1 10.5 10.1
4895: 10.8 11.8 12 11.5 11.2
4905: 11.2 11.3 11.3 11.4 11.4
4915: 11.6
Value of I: 0.96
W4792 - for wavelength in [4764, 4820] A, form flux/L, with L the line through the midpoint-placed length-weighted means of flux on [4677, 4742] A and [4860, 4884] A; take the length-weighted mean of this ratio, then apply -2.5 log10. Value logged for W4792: -0.05 mag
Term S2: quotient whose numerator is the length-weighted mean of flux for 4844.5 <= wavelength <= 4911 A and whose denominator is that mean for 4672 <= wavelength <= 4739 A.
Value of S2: 0.98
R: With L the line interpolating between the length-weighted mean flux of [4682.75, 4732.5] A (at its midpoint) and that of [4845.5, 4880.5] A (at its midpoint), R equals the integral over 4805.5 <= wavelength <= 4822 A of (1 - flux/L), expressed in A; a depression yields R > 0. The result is -1.4 A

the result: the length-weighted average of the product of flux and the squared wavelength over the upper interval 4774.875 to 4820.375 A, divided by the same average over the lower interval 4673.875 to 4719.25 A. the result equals 1.06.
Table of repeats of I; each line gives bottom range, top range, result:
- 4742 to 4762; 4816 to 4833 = 1.02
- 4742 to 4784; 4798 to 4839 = 1.03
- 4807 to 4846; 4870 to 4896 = 0.95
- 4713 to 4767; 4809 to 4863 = 1.01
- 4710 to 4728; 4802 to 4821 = 1.04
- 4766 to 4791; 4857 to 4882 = 0.95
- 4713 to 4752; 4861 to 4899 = 0.96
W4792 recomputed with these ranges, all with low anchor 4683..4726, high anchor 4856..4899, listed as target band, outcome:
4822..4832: -0.05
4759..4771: -0.01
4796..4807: -0.04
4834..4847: -0.04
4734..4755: -0.02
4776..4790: -0.01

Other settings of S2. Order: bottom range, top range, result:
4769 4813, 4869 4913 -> 0.99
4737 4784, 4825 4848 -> 1.01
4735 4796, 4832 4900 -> 0.98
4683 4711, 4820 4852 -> 1.02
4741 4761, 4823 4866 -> 0.97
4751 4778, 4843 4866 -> 0.96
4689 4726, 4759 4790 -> 0.99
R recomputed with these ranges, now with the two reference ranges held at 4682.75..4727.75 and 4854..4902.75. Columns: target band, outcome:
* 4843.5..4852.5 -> -0.4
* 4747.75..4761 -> -0.3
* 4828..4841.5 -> -0.4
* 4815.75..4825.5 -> -0.6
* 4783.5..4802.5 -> -0.2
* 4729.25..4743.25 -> 0.0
